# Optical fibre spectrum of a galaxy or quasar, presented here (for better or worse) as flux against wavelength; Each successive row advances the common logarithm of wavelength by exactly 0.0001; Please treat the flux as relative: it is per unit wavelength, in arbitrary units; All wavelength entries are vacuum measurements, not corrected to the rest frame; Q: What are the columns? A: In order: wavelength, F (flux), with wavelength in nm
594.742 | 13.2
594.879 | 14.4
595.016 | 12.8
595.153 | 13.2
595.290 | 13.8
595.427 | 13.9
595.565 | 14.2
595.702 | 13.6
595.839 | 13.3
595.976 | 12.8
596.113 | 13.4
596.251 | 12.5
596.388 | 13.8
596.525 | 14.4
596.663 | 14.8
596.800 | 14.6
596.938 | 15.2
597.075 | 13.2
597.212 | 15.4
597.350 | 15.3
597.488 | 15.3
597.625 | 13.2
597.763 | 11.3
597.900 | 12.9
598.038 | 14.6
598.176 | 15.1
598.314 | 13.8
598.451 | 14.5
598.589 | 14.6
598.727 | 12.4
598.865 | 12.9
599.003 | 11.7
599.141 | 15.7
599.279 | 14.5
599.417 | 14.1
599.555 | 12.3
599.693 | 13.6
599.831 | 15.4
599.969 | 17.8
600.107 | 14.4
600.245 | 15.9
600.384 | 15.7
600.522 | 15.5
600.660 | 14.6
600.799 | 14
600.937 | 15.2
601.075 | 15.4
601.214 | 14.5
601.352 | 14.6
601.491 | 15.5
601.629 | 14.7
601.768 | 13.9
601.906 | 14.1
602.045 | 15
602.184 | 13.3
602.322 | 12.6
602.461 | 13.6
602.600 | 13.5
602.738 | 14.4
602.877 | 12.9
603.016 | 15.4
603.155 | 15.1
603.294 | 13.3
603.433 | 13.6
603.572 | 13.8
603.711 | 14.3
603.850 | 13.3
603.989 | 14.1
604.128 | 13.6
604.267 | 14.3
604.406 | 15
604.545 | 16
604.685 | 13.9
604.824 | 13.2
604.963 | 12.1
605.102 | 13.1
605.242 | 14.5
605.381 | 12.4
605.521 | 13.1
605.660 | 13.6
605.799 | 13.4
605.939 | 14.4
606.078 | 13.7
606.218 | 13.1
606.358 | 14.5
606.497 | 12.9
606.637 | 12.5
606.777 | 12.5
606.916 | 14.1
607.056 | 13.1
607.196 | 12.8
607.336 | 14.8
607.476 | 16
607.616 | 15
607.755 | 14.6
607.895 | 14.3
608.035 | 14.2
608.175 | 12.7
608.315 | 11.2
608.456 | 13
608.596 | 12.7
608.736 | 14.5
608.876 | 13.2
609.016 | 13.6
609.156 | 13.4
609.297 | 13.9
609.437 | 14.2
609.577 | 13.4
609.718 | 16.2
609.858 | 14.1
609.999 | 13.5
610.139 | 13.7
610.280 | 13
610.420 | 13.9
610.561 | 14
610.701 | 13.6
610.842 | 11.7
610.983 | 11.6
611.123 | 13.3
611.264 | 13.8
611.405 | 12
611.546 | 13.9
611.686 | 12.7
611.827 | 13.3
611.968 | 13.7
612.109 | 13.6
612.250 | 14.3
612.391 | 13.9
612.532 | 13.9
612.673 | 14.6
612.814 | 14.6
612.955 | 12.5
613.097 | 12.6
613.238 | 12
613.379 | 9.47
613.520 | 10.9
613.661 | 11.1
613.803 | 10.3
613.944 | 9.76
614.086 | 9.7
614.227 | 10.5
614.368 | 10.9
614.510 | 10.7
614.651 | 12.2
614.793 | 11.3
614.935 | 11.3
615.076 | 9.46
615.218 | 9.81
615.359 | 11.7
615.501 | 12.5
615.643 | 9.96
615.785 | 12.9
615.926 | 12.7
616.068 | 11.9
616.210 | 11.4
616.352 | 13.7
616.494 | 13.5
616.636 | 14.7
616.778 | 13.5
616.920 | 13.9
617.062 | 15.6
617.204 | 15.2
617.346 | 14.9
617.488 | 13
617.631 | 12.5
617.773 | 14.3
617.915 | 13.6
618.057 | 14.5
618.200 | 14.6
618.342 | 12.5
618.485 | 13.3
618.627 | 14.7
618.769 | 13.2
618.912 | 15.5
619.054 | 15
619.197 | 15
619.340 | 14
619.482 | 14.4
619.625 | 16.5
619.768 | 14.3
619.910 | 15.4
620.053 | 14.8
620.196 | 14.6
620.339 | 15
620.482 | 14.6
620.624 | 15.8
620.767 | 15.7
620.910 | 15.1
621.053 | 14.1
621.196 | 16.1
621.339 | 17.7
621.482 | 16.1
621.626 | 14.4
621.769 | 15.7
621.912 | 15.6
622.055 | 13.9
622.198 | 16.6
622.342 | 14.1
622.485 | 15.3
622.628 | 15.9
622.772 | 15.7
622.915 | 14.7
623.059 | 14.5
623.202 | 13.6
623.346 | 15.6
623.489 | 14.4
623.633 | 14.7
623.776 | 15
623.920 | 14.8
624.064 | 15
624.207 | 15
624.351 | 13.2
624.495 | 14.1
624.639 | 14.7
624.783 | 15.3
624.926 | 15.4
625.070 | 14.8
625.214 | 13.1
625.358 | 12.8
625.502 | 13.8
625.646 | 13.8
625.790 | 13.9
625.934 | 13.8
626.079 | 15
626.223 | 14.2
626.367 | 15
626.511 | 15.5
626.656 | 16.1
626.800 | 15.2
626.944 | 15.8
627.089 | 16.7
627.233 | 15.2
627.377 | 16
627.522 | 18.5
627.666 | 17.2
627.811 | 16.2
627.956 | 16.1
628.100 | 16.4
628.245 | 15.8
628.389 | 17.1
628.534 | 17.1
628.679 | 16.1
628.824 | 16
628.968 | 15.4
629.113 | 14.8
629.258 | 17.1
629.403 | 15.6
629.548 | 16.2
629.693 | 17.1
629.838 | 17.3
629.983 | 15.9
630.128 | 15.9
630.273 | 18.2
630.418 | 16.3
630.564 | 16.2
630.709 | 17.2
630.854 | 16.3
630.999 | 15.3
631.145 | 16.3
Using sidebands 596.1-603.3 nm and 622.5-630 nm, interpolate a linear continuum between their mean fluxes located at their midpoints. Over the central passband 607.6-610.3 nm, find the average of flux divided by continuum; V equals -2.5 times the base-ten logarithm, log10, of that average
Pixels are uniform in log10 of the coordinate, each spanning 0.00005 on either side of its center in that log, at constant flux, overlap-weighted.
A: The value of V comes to 0.072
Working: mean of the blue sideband 14.3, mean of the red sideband 15.3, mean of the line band 13.7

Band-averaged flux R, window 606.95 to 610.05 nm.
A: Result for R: 13.8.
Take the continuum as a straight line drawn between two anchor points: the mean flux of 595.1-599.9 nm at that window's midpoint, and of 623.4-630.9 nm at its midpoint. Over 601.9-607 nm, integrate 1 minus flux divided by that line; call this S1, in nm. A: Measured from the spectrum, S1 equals 0.19 nm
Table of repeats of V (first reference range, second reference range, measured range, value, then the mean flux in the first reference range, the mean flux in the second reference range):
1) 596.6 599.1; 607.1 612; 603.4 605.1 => -0.013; 14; 13.6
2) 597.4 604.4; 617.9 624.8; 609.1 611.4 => 0.075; 14.2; 14.9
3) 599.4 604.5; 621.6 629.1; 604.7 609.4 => 0.081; 14.4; 15.2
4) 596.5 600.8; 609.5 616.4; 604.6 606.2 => 0.001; 14.3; 12.4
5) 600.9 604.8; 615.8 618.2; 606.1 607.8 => 0.020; 14.2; 13.7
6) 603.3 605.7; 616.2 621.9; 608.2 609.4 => 0.065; 13.7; 14.6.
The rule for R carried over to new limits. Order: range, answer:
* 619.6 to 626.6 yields 14.9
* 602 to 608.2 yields 13.8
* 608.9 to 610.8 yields 13.8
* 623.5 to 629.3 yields 15.3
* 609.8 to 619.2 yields 12.8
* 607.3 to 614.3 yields 13.1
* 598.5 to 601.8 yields 14.5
